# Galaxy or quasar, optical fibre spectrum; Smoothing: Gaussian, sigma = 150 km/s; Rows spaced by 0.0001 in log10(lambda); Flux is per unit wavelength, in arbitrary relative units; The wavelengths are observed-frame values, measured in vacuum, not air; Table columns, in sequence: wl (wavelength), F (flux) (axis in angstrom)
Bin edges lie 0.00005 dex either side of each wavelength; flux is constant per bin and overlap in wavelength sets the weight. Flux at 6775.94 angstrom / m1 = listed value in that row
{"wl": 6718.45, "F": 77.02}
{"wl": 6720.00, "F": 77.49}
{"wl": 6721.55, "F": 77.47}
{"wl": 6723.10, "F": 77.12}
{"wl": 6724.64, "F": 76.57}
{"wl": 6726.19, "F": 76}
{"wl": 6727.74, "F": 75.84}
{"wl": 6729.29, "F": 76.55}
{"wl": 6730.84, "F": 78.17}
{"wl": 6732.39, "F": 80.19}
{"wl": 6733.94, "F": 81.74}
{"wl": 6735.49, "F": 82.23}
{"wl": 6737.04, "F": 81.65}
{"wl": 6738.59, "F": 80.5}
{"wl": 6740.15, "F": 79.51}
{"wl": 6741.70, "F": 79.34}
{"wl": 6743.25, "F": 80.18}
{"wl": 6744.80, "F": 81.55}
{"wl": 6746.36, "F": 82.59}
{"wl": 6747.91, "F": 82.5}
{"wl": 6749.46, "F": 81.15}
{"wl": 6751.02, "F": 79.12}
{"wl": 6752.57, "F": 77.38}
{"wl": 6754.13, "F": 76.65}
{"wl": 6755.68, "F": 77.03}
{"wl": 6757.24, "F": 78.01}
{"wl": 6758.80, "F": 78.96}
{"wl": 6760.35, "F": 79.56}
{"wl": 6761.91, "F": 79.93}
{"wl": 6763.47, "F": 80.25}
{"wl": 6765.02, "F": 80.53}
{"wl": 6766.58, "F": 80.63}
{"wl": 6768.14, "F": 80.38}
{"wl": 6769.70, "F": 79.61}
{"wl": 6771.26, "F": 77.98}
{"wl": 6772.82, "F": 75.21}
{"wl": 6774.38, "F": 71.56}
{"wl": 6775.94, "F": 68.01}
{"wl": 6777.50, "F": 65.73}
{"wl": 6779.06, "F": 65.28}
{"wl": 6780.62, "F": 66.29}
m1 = 68.01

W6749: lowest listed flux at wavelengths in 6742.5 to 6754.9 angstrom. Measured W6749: 76.65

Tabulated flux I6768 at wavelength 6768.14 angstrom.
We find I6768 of 80.38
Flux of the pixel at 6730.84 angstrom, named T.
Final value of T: 78.17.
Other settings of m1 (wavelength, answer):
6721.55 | 77.47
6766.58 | 80.63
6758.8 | 78.96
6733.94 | 81.74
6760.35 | 79.56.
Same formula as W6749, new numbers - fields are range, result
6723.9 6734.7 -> 75.84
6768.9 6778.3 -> 65.73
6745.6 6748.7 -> 82.5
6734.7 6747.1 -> 79.34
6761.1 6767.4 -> 79.93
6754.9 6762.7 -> 77.03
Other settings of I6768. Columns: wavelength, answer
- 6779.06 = 65.28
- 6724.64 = 76.57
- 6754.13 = 76.65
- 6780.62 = 66.29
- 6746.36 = 82.59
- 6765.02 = 80.53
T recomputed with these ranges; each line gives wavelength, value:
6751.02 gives 79.12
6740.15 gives 79.51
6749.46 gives 81.15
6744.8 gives 81.55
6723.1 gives 77.12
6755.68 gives 77.03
